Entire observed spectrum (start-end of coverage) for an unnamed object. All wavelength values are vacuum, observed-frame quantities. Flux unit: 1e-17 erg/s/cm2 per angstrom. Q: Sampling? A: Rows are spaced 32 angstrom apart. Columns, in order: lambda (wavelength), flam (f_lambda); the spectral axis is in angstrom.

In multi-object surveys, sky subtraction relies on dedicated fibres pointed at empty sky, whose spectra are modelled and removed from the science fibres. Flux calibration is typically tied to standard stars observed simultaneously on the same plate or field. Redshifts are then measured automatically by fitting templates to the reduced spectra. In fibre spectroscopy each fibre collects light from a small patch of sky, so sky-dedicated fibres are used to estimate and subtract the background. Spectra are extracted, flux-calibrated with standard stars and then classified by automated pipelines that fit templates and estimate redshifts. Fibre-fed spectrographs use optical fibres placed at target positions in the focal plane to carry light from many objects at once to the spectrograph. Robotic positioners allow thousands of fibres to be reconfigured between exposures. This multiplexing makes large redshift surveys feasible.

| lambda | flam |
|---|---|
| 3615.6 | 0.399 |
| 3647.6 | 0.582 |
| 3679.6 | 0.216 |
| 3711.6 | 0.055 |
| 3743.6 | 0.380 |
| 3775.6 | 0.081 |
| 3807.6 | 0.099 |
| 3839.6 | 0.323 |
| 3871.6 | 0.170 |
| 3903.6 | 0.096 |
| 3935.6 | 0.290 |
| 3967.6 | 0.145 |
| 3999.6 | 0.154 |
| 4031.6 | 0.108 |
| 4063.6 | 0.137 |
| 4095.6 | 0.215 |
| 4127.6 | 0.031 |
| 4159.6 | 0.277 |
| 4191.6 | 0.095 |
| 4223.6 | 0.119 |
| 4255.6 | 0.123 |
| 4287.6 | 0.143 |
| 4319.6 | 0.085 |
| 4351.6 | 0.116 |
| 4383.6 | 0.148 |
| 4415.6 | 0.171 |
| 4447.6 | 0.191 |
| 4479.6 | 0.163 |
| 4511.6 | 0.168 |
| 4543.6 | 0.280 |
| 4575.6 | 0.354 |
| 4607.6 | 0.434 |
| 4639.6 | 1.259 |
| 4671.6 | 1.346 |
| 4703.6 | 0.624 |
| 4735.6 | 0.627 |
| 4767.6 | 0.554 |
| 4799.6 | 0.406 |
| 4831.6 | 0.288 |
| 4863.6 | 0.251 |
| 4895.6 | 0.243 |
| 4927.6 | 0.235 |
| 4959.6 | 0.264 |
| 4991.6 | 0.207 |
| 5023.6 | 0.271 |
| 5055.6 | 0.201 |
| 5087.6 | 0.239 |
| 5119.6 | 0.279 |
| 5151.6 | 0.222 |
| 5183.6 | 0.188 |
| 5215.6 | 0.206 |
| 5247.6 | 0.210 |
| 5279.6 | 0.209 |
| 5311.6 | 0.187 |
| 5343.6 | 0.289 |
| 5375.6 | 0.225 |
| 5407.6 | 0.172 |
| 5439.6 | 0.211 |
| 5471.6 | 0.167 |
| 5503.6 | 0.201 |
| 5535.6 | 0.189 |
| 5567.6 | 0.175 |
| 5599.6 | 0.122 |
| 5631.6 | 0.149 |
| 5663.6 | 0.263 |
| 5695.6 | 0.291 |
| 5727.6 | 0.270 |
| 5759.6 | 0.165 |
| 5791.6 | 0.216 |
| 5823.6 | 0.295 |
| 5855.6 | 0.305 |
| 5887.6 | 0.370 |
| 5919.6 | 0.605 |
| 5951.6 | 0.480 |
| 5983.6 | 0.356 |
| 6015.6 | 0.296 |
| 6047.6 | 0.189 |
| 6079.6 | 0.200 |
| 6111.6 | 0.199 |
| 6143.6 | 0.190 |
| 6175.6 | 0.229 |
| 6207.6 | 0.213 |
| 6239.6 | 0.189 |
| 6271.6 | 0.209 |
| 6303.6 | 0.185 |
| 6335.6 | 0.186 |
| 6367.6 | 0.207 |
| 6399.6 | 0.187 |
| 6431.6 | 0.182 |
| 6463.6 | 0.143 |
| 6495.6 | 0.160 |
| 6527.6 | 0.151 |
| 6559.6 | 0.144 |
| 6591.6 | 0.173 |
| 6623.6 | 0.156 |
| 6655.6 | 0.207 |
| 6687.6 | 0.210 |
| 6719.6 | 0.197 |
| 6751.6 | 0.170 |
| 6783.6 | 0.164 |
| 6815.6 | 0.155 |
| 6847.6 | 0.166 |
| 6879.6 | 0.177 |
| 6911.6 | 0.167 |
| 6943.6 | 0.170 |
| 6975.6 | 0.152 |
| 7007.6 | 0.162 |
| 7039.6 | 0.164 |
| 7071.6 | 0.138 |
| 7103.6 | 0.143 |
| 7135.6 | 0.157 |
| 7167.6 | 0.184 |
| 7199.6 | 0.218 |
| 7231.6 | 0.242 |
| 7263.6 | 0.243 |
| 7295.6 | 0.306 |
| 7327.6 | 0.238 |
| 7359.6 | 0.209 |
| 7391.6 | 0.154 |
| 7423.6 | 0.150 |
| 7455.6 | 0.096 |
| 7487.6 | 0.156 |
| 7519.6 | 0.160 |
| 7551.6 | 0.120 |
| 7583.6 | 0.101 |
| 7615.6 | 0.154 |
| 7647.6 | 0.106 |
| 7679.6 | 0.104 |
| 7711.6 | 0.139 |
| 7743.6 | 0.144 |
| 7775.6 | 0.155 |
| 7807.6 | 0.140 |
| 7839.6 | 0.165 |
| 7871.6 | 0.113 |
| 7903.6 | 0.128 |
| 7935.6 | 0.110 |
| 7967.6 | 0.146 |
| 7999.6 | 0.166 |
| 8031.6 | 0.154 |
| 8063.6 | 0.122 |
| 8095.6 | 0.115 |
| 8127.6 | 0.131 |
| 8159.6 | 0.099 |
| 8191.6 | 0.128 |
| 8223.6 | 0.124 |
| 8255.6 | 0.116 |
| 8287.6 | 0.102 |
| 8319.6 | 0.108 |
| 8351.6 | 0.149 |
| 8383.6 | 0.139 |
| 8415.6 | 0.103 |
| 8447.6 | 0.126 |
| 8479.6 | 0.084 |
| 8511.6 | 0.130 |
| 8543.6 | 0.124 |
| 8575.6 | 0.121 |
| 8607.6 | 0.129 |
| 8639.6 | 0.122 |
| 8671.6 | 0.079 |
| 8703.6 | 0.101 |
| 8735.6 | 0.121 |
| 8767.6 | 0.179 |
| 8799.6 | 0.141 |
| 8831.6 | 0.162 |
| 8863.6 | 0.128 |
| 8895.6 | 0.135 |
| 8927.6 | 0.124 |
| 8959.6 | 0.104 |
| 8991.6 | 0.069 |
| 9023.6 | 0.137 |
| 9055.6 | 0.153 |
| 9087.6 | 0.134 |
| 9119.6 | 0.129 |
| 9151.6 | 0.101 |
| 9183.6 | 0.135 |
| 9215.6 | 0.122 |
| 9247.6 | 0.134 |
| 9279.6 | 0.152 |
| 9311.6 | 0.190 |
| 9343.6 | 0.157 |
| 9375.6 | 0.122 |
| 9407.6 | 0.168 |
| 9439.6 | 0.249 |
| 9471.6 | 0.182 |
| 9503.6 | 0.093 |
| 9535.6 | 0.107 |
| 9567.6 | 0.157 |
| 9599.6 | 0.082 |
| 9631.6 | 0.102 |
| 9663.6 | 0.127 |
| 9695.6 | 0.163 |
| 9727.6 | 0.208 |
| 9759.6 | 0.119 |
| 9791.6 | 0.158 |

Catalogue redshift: 2.83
